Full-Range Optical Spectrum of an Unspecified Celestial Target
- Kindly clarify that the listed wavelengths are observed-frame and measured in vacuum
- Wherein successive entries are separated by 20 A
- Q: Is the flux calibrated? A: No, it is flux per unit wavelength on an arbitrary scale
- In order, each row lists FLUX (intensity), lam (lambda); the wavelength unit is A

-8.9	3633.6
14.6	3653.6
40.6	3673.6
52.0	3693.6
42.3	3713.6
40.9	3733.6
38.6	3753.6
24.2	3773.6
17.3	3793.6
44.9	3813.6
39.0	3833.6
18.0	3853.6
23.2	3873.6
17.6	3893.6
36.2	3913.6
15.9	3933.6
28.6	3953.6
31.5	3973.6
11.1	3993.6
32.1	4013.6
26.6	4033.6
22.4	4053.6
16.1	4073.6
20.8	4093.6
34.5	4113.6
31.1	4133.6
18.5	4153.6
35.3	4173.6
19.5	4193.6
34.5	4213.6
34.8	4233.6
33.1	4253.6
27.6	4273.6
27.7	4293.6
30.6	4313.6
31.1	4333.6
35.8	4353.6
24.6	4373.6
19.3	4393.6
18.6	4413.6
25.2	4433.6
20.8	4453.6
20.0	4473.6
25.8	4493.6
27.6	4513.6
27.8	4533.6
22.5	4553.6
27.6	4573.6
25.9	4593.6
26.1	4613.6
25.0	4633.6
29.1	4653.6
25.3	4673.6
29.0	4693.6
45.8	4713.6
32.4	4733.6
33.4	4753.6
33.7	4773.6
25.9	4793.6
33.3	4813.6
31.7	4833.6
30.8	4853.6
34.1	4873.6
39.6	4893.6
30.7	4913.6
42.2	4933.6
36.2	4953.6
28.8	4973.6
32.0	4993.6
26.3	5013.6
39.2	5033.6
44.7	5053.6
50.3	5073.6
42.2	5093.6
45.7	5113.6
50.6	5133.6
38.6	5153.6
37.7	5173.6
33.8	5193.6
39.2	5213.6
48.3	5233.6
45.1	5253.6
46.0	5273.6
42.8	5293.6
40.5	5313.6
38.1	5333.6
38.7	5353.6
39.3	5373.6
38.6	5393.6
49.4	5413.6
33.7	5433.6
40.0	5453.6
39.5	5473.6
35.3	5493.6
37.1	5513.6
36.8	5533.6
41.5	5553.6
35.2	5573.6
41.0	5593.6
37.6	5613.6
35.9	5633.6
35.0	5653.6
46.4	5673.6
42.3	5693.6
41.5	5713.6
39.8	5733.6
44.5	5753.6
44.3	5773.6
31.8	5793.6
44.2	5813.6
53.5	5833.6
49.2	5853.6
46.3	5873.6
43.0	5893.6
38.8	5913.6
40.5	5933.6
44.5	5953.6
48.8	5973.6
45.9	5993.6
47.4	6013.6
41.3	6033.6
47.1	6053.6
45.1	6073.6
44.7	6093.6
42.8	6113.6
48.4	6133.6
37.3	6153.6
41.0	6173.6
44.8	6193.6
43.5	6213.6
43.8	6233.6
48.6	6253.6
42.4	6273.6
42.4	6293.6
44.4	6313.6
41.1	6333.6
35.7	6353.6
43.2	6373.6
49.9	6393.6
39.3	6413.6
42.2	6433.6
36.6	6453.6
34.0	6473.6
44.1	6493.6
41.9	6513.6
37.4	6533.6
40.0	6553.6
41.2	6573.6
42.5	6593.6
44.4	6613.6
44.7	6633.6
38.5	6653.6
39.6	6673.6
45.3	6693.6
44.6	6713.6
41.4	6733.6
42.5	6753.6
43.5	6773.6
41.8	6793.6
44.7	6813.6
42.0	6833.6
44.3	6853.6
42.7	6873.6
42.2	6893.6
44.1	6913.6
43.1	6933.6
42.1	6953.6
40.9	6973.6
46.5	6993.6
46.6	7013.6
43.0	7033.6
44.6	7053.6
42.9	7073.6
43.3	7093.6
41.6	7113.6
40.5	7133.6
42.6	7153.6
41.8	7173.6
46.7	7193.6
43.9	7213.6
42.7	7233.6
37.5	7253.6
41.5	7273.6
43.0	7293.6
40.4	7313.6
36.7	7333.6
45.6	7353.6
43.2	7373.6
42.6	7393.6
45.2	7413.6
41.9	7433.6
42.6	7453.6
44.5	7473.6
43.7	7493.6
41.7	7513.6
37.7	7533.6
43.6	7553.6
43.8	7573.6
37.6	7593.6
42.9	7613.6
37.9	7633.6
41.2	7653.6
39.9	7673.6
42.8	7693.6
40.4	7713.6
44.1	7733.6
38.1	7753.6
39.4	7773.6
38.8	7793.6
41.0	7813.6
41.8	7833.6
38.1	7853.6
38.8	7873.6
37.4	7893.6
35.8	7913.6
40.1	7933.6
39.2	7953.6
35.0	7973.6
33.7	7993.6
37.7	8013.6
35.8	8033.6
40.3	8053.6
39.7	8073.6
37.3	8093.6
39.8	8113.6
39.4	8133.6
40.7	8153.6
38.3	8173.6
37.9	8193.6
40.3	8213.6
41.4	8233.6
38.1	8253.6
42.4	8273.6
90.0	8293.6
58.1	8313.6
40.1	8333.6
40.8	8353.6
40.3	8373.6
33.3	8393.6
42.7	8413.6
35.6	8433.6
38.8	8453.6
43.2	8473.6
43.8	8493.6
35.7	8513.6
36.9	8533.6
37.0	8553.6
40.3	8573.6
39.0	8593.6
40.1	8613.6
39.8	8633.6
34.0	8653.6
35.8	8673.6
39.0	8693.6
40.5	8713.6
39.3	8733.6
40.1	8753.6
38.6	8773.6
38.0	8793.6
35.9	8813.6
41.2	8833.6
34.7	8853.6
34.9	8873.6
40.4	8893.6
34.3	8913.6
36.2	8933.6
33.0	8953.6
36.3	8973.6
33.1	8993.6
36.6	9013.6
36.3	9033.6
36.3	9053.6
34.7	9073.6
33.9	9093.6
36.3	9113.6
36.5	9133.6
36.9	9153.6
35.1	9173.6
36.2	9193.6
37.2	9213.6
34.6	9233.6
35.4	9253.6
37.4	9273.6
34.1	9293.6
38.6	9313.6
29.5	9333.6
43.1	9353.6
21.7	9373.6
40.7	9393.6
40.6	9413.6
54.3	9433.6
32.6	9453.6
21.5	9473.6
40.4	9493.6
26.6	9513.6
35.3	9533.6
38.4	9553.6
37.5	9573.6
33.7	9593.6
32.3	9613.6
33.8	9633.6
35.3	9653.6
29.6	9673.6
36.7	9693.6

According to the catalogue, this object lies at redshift 0.262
